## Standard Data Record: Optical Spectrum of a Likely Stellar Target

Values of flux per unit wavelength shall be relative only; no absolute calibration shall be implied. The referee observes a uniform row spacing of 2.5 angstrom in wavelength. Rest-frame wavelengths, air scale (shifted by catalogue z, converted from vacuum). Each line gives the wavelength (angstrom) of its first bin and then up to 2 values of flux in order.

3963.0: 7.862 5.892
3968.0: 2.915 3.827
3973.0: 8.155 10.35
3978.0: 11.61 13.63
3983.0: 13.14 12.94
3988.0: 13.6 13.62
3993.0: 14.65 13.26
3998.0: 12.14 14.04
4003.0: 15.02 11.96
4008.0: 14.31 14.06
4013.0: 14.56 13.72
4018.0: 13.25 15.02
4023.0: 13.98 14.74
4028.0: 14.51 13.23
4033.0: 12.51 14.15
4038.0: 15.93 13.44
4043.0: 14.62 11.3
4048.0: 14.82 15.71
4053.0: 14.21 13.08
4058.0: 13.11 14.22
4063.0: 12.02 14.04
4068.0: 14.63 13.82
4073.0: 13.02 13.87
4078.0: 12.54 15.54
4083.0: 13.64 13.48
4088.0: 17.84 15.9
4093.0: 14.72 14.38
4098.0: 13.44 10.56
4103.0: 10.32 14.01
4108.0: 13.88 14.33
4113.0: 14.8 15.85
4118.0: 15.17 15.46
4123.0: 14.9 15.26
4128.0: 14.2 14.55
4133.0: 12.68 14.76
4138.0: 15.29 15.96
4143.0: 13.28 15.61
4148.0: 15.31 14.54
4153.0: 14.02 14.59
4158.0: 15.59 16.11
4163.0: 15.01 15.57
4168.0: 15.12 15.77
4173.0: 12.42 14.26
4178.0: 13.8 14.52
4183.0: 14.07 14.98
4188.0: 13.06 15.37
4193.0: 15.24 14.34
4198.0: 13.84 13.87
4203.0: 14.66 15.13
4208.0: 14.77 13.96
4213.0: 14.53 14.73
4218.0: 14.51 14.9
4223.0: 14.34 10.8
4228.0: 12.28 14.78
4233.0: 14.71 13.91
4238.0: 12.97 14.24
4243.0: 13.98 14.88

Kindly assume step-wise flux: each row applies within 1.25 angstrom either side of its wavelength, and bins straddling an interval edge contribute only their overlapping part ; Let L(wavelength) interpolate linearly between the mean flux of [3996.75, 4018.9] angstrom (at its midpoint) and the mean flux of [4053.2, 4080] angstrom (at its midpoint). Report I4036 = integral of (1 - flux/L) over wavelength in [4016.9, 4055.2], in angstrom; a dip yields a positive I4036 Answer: -1.3 angstrom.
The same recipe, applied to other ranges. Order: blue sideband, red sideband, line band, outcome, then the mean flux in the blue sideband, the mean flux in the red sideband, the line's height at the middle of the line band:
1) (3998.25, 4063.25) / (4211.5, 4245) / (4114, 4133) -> -1.34 angstrom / 13.9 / 13.9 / 13.9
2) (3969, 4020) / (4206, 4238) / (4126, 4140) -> -1.03 angstrom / 12.6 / 14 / 13.4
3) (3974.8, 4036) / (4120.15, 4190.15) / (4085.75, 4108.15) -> 0.55 angstrom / 13.5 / 14.7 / 14.2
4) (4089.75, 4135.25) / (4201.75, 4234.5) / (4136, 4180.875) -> -2.17 angstrom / 14.1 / 14.2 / 14.1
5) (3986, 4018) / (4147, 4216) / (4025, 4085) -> 0.54 angstrom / 13.7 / 14.6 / 14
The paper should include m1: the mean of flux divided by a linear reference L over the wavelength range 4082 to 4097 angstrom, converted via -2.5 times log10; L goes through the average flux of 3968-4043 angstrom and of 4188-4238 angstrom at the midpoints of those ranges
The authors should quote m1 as -0.12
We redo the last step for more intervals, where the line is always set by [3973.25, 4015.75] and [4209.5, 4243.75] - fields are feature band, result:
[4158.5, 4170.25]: -0.13 mag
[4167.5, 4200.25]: -0.04 mag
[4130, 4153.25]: -0.08 mag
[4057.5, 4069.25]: -0.02 mag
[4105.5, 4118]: -0.09 mag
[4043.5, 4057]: -0.04 mag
